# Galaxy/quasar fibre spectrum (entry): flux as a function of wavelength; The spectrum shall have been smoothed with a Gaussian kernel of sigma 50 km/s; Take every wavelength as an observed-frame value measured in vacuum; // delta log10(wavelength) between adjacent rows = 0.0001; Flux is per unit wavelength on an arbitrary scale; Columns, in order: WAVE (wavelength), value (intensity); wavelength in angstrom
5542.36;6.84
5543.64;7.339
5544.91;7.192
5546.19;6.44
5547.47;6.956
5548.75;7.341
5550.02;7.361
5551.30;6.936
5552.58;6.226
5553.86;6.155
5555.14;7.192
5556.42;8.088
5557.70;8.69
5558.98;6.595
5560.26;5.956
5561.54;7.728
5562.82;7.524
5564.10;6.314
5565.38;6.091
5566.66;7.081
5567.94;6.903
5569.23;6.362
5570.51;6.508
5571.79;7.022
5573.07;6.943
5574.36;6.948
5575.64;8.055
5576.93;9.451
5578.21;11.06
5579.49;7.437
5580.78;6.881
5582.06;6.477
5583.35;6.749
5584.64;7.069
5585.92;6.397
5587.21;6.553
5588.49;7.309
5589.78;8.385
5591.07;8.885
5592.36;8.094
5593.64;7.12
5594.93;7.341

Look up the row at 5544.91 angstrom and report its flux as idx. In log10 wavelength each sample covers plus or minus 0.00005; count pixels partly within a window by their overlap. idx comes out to 7.192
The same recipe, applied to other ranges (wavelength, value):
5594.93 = 7.341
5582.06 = 6.477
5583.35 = 6.749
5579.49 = 7.437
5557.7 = 8.69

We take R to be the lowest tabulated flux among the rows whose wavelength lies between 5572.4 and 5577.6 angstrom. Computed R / 6.943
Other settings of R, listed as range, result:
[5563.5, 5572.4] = 6.091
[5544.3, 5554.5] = 6.155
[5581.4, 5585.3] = 6.477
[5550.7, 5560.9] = 5.956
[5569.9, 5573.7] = 6.508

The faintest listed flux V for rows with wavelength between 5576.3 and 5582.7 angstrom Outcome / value 6.477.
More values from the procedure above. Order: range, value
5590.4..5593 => 8.094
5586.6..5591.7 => 6.553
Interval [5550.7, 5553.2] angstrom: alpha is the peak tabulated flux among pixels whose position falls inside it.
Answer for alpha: 6.936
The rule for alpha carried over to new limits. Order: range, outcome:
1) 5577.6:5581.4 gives 11.06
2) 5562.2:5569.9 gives 7.524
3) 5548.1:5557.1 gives 8.088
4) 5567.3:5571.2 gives 6.903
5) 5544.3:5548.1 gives 7.192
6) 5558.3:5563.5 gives 7.728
